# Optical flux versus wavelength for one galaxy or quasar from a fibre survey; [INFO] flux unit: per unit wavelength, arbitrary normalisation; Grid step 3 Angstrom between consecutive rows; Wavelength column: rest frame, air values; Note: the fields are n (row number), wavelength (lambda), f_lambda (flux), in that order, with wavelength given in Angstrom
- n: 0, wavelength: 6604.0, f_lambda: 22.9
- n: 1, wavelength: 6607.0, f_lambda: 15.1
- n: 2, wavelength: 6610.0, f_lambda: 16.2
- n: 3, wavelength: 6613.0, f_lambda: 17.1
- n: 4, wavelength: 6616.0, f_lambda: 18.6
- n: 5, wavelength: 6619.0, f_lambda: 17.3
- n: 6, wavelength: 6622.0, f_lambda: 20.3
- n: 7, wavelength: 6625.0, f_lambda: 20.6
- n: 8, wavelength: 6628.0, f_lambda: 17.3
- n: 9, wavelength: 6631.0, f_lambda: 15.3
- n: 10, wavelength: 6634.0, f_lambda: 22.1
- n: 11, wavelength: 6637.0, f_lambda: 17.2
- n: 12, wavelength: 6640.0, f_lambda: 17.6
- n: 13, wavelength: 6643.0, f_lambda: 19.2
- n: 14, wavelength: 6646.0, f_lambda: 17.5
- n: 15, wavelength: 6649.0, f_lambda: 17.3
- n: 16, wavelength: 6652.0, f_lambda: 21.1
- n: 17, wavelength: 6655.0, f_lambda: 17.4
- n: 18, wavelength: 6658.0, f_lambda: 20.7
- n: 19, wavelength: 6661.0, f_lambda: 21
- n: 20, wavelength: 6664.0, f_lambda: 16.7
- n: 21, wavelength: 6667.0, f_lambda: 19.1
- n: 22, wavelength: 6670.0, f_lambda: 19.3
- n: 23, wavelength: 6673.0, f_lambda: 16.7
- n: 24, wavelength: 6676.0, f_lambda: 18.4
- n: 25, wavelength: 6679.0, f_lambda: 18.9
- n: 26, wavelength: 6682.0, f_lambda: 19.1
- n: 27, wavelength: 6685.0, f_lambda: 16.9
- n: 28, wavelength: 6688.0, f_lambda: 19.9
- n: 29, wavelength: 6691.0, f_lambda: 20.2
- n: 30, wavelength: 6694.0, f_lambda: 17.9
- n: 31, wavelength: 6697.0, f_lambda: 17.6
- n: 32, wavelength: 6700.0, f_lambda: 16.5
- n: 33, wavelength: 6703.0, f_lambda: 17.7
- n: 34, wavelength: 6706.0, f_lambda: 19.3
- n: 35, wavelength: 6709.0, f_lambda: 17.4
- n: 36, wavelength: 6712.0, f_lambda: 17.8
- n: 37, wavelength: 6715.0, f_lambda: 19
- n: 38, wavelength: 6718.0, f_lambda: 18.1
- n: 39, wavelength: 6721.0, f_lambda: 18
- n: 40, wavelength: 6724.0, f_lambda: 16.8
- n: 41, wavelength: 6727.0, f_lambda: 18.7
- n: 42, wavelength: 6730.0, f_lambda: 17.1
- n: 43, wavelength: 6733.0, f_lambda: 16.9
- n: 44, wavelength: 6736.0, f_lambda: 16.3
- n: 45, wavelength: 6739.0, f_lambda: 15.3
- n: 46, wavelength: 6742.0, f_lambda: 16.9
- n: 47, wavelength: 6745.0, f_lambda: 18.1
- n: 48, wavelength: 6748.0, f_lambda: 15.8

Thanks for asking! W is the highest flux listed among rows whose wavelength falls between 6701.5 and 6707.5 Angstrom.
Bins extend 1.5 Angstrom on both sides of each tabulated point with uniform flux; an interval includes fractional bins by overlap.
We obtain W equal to 19.3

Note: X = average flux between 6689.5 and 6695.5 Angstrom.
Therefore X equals 19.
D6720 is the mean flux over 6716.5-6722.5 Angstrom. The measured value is 18.1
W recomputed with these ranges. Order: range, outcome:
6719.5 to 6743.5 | 18.7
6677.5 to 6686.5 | 19.1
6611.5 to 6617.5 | 18.6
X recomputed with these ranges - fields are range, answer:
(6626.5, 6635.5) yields 18.2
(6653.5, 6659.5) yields 19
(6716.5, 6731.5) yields 17.7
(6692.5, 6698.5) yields 17.8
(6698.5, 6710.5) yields 17.7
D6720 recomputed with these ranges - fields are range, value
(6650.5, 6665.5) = 19.4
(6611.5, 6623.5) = 18.3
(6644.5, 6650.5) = 17.4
